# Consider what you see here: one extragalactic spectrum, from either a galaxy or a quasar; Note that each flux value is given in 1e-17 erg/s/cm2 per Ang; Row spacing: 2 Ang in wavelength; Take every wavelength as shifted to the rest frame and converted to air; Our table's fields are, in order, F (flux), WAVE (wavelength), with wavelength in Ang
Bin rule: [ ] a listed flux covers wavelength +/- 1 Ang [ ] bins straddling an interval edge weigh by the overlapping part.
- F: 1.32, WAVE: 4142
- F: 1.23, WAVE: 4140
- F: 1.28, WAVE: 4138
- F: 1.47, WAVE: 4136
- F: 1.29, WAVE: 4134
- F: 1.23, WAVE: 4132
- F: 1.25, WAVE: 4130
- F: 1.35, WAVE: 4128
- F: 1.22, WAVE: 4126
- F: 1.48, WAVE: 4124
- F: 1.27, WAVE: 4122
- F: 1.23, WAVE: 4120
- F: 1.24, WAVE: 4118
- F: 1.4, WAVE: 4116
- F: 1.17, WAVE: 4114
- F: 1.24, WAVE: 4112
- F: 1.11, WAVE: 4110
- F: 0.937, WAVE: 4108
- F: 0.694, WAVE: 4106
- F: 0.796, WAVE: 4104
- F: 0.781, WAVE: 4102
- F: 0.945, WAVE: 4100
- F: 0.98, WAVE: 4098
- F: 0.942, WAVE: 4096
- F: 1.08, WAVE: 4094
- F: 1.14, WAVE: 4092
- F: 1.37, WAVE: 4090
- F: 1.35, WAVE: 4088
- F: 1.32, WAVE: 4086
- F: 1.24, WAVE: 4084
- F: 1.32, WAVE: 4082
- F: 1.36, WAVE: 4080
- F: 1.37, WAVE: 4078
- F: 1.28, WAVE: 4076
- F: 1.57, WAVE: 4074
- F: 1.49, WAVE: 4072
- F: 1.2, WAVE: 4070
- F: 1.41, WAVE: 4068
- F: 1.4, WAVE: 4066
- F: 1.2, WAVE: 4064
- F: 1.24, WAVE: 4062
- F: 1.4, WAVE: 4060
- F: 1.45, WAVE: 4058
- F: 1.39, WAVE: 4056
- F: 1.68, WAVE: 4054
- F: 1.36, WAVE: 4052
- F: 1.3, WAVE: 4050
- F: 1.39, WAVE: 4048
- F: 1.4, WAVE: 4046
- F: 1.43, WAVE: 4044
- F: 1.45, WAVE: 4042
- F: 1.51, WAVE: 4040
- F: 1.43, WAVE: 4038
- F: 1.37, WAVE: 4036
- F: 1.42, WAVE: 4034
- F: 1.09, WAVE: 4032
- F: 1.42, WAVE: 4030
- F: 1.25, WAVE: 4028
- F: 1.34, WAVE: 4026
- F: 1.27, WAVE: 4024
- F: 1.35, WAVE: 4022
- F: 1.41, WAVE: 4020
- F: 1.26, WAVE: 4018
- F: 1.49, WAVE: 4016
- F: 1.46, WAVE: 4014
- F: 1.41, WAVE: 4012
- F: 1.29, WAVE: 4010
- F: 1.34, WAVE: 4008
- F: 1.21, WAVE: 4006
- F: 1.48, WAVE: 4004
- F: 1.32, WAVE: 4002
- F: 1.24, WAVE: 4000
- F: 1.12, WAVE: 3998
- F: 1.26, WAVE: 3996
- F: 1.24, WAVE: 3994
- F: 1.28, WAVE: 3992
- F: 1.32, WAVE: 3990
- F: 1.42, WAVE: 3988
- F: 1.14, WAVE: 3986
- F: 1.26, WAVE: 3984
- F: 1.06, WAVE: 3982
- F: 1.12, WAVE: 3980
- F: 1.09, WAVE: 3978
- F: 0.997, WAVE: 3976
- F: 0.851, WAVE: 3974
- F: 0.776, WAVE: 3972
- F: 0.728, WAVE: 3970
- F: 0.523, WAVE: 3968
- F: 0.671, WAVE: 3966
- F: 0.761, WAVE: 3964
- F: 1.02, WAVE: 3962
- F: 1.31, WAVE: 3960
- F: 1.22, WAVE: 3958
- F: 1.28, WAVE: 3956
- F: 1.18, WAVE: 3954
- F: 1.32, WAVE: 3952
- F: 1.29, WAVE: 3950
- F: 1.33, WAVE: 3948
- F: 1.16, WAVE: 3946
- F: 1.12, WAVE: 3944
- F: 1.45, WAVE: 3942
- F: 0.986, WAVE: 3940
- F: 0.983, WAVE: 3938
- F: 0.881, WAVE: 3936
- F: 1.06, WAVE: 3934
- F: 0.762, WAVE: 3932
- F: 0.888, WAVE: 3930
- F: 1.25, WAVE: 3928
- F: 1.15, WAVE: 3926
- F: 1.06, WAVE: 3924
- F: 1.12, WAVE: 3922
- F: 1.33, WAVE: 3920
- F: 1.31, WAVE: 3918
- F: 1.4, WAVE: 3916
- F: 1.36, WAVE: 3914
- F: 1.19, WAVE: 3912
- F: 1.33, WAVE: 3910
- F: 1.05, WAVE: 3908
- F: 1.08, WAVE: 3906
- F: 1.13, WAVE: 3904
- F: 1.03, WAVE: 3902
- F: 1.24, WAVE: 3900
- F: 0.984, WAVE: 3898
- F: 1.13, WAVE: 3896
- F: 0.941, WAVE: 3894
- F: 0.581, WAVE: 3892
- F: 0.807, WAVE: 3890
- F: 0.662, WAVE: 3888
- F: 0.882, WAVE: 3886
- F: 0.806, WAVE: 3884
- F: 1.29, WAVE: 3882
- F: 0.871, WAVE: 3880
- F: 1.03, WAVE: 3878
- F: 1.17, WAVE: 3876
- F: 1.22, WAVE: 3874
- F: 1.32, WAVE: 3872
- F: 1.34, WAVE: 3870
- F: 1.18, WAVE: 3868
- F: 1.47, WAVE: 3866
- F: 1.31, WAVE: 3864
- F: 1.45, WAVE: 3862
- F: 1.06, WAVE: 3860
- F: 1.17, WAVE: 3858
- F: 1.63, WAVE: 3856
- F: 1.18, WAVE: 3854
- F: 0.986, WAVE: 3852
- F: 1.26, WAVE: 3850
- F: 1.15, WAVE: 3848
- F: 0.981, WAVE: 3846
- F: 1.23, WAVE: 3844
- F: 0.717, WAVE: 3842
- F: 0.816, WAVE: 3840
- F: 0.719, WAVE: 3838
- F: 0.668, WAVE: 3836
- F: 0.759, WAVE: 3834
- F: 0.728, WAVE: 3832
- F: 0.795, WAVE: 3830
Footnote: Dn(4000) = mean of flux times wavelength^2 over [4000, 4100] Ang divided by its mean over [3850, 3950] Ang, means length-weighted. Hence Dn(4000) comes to 1.3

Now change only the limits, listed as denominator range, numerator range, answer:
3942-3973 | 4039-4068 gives 1.39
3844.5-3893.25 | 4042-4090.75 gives 1.36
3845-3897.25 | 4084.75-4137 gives 1.19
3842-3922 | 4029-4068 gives 1.33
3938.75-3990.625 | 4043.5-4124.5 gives 1.22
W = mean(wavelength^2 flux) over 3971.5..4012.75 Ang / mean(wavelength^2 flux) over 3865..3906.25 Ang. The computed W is 1.21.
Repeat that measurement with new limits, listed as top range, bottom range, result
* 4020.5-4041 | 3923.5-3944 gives 1.35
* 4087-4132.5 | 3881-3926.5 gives 1.17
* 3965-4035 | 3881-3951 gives 1.15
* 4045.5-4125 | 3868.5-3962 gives 1.22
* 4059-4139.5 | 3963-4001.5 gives 1.24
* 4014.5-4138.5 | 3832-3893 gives 1.36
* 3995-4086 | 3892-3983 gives 1.32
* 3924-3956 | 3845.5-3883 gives 0.96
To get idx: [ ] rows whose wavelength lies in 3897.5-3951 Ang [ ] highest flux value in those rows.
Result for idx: 1.45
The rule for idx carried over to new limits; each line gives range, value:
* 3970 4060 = 1.68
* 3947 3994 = 1.42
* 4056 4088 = 1.57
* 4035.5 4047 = 1.51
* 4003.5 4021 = 1.49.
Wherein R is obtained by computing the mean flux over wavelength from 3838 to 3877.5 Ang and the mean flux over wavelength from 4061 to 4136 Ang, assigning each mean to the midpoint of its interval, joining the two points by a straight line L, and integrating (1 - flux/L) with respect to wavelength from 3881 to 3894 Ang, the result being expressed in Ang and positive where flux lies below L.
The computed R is 3.70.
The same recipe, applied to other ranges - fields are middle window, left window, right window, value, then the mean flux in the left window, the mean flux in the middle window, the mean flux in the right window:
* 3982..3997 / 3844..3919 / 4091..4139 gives -1.6 Ang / 1.14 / 1.26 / 1.15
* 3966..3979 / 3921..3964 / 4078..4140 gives 3.7 Ang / 1.13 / 0.815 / 1.19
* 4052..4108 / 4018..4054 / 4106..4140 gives 3.2 Ang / 1.37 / 1.23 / 1.24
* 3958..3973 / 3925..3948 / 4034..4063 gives 4.0 Ang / 1.07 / 0.853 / 1.41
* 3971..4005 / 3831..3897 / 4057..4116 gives -1.2 Ang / 1.05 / 1.17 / 1.2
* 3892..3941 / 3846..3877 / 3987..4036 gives 6.8 Ang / 1.25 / 1.1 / 1.32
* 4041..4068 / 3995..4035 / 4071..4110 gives -3.5 Ang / 1.32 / 1.39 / 1.15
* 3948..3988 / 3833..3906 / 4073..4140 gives 2.5 Ang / 1.06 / 1.05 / 1.2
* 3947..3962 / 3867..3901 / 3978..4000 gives -1.4 Ang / 1.03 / 1.26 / 1.22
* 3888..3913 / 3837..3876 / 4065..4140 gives 3.2 Ang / 1.17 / 1.03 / 1.22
